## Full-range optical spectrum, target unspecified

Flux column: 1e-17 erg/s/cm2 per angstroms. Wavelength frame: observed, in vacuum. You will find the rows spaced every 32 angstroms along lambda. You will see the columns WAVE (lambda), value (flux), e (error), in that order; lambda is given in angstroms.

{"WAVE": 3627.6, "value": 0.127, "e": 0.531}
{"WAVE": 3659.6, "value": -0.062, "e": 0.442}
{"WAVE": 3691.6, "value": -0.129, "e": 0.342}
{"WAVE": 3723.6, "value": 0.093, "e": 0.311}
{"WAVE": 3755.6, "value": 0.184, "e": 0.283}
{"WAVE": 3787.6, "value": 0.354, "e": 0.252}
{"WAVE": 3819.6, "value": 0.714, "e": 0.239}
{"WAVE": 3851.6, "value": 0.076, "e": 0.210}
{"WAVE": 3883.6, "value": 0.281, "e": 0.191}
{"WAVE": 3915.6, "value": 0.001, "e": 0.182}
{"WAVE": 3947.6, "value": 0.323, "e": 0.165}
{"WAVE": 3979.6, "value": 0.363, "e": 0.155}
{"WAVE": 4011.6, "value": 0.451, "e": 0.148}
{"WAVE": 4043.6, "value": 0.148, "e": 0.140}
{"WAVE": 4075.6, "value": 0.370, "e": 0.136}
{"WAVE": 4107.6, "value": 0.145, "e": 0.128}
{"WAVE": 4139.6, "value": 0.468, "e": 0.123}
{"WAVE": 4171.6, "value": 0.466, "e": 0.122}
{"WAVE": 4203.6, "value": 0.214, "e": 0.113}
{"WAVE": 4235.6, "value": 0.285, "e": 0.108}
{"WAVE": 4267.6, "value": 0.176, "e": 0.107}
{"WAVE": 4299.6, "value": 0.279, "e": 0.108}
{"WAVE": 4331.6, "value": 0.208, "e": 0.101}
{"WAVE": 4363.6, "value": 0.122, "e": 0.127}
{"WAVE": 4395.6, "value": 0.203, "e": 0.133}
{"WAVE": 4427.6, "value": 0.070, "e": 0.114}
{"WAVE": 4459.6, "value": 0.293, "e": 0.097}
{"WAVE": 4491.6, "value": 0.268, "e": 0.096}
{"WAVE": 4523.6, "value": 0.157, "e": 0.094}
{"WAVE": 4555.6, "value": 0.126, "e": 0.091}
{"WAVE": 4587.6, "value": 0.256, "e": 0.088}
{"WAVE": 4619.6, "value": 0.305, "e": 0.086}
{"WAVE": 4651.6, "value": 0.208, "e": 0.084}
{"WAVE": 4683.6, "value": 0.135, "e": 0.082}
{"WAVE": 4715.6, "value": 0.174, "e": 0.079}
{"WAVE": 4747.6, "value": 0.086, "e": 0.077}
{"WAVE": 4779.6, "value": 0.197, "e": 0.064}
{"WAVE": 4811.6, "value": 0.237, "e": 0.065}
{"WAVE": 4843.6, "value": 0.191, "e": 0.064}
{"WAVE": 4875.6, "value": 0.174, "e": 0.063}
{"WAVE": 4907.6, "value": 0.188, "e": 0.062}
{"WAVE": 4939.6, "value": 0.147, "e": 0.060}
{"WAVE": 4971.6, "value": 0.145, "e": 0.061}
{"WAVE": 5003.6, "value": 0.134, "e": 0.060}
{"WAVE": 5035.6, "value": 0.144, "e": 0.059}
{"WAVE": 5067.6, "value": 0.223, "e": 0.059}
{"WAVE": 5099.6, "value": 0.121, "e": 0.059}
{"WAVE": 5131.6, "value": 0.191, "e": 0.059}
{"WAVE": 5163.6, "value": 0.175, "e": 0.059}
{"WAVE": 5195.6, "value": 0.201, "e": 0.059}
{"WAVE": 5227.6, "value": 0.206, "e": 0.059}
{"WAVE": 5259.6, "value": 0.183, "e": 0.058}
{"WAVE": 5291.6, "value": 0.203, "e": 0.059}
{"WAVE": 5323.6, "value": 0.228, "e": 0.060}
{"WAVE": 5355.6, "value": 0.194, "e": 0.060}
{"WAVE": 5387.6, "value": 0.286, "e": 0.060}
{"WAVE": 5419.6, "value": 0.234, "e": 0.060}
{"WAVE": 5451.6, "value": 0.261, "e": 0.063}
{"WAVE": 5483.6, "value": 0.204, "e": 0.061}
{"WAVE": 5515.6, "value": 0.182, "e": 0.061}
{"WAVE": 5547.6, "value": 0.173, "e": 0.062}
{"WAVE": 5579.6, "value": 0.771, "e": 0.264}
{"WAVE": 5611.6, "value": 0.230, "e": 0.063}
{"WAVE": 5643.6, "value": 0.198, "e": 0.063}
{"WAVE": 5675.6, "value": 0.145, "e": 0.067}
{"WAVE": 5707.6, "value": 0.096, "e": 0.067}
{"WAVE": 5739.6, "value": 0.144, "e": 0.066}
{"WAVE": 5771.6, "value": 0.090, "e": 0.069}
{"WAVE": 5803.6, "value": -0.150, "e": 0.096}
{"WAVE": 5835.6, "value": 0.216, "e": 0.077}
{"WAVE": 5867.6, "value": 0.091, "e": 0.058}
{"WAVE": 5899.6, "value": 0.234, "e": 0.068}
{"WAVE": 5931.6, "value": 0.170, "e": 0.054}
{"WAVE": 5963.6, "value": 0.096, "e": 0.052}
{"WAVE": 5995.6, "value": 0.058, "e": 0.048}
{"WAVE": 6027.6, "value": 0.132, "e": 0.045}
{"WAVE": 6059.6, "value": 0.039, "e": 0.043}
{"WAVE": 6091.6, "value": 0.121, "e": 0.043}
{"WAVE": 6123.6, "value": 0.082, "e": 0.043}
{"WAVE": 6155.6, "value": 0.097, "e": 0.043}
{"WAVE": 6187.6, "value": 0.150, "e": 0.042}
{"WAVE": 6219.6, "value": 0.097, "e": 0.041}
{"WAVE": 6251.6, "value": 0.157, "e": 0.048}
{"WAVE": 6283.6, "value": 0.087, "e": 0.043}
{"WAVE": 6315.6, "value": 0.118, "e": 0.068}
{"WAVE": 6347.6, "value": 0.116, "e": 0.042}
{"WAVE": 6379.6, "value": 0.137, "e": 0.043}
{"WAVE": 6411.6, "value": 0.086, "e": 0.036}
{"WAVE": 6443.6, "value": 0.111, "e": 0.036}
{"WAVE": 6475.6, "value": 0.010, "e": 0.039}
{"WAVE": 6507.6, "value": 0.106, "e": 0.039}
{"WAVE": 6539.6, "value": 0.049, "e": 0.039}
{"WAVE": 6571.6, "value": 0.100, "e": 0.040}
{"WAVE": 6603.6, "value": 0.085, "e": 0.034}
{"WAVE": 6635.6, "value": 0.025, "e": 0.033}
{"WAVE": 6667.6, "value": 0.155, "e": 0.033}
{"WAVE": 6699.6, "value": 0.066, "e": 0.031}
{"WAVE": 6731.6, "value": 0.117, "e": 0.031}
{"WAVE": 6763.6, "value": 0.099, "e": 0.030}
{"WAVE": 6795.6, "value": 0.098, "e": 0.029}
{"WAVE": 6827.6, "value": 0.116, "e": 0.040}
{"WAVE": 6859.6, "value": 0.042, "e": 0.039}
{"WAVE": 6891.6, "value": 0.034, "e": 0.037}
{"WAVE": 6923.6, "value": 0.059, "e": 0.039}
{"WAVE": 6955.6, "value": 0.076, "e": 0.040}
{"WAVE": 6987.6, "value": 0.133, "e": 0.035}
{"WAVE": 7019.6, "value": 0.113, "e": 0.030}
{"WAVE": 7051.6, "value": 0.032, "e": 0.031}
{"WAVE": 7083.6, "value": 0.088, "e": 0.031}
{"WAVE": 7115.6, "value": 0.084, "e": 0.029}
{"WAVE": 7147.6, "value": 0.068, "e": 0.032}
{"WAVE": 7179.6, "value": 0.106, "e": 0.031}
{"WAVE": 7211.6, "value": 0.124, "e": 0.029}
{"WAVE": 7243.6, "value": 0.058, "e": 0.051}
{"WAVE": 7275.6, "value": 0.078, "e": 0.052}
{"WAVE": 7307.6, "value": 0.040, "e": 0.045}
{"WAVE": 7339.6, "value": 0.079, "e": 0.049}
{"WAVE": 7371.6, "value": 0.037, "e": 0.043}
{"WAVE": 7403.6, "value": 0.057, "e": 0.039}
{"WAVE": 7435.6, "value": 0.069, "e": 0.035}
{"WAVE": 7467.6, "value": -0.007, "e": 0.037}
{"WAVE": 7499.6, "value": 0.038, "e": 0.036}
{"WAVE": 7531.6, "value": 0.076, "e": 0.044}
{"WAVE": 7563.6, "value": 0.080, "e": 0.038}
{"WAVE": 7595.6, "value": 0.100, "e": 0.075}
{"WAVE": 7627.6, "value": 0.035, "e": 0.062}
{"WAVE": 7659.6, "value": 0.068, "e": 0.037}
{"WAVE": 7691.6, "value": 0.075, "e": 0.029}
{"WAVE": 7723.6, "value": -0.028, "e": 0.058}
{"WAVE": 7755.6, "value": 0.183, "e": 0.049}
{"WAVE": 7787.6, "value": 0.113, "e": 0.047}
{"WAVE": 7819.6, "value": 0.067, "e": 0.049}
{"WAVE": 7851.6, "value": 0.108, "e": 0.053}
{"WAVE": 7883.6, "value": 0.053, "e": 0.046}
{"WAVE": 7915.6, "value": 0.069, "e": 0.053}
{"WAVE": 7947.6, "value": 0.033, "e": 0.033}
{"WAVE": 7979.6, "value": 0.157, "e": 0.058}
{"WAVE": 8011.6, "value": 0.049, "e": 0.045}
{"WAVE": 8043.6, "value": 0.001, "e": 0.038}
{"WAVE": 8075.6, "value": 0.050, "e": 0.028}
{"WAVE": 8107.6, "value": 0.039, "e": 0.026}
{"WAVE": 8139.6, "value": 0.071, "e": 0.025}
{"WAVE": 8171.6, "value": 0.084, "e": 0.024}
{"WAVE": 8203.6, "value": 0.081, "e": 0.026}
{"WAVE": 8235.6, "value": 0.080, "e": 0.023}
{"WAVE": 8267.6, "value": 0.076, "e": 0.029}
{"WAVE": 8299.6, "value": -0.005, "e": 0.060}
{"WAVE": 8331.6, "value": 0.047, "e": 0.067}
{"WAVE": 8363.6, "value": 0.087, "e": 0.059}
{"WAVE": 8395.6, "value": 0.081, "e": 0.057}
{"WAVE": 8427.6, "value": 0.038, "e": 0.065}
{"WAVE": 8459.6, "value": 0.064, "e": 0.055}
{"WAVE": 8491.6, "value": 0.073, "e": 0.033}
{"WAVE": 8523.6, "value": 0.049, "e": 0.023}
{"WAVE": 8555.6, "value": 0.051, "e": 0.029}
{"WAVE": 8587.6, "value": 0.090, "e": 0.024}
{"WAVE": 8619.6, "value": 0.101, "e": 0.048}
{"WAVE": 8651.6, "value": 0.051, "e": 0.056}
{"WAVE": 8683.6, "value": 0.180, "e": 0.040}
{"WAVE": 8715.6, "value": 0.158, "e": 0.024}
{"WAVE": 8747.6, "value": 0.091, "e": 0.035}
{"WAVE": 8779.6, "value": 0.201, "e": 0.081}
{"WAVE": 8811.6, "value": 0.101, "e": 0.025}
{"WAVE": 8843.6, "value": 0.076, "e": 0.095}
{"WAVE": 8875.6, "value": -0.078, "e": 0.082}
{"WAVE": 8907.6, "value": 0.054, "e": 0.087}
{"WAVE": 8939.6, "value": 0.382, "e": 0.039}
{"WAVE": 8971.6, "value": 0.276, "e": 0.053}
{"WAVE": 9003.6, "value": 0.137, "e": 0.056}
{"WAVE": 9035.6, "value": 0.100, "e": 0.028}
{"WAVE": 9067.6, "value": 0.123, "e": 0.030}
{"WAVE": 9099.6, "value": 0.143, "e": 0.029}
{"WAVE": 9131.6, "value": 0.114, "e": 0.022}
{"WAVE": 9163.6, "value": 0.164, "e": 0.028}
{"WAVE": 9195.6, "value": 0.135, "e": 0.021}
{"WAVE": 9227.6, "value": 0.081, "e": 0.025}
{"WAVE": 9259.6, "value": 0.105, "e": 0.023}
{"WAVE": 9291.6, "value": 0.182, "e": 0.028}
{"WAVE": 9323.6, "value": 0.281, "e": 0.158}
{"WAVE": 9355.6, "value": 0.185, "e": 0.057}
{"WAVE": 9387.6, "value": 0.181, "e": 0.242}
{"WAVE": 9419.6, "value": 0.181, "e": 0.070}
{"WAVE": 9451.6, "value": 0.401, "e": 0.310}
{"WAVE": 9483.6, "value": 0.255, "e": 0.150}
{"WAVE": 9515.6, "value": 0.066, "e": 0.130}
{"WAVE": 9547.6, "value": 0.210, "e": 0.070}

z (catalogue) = 1.401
